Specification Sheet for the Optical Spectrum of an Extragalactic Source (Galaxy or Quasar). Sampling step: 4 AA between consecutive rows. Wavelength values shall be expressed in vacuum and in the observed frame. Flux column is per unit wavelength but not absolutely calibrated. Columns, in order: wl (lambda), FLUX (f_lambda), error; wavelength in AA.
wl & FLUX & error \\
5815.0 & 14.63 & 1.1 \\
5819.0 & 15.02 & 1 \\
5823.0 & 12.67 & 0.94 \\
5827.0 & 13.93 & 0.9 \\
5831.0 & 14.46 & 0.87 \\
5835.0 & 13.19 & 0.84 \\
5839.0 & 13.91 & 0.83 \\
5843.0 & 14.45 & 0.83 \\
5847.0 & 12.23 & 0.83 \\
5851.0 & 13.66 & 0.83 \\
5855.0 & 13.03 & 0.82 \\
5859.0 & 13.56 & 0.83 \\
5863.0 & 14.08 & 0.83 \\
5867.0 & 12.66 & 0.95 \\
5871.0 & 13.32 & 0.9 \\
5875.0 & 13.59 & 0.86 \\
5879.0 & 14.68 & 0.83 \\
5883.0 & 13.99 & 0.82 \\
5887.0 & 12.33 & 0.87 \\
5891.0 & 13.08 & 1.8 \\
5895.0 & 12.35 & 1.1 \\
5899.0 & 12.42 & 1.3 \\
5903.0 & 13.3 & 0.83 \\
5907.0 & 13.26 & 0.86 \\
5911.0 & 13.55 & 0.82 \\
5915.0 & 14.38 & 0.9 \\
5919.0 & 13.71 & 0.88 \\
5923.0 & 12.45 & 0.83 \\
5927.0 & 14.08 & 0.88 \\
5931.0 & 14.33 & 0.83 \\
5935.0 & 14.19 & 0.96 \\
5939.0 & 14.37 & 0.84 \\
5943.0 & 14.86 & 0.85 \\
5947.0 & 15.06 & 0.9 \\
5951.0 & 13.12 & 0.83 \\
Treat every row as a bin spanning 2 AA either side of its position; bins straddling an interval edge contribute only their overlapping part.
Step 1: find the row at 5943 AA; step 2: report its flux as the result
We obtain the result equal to 14.86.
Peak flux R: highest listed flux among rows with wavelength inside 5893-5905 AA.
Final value 13.3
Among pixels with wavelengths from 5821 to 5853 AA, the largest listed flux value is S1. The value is 14.46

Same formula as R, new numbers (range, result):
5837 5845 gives 14.45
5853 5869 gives 14.08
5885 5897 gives 13.08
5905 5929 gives 14.38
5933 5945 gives 14.86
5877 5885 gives 14.68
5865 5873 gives 13.32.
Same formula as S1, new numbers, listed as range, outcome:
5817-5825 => 15.02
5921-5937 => 14.33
